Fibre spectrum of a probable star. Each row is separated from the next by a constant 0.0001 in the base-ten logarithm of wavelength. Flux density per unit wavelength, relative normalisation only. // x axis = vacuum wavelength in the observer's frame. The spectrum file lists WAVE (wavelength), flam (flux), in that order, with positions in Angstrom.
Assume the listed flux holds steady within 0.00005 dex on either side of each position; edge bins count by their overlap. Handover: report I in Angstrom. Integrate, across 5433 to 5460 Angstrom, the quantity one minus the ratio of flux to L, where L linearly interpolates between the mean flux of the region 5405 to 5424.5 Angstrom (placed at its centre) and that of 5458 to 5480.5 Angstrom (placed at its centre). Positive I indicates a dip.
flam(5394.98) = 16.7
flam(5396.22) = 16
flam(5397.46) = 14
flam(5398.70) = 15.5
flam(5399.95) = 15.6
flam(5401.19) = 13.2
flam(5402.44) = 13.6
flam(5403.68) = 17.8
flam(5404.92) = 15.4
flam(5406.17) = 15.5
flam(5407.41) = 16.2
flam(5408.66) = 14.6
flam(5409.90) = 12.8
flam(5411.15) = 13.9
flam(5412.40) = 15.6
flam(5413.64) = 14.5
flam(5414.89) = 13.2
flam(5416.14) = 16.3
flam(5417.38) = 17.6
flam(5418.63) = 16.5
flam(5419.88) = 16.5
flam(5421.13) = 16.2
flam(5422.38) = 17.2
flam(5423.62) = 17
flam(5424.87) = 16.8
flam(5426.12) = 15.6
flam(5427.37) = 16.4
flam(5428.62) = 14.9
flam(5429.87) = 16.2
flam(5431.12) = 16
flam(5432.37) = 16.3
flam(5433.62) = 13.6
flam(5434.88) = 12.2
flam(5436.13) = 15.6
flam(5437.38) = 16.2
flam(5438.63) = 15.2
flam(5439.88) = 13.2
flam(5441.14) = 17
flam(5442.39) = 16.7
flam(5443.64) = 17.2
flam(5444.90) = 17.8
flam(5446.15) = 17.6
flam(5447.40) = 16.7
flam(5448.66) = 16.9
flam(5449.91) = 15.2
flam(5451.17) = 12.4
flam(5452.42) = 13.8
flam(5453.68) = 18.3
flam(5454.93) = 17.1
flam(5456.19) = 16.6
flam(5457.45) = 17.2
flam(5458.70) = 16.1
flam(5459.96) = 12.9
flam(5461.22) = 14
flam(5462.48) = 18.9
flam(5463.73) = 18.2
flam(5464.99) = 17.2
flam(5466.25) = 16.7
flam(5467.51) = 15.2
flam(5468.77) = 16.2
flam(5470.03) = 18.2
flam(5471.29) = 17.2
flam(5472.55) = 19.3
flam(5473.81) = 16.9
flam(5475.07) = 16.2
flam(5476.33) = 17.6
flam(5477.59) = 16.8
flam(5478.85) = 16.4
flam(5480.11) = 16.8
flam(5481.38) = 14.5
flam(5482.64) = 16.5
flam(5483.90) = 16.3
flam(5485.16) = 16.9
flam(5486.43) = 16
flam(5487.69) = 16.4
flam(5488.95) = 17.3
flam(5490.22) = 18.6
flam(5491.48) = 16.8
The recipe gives 0.8 Angstrom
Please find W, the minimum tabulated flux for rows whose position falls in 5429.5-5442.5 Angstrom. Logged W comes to 12.2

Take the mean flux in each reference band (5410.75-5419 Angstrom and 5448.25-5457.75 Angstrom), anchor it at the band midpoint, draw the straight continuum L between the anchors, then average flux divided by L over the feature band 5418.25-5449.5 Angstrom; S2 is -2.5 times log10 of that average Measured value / -0.03 mag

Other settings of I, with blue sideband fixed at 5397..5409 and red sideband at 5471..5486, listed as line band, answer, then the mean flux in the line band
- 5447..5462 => 0.6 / 15.6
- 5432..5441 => 0.7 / 14.7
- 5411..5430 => -0.5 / 15.9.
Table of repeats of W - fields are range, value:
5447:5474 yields 12.4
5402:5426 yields 12.8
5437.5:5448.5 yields 13.2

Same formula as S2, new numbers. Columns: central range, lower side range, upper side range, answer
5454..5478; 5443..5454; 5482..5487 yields -0.03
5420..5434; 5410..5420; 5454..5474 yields -0.03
